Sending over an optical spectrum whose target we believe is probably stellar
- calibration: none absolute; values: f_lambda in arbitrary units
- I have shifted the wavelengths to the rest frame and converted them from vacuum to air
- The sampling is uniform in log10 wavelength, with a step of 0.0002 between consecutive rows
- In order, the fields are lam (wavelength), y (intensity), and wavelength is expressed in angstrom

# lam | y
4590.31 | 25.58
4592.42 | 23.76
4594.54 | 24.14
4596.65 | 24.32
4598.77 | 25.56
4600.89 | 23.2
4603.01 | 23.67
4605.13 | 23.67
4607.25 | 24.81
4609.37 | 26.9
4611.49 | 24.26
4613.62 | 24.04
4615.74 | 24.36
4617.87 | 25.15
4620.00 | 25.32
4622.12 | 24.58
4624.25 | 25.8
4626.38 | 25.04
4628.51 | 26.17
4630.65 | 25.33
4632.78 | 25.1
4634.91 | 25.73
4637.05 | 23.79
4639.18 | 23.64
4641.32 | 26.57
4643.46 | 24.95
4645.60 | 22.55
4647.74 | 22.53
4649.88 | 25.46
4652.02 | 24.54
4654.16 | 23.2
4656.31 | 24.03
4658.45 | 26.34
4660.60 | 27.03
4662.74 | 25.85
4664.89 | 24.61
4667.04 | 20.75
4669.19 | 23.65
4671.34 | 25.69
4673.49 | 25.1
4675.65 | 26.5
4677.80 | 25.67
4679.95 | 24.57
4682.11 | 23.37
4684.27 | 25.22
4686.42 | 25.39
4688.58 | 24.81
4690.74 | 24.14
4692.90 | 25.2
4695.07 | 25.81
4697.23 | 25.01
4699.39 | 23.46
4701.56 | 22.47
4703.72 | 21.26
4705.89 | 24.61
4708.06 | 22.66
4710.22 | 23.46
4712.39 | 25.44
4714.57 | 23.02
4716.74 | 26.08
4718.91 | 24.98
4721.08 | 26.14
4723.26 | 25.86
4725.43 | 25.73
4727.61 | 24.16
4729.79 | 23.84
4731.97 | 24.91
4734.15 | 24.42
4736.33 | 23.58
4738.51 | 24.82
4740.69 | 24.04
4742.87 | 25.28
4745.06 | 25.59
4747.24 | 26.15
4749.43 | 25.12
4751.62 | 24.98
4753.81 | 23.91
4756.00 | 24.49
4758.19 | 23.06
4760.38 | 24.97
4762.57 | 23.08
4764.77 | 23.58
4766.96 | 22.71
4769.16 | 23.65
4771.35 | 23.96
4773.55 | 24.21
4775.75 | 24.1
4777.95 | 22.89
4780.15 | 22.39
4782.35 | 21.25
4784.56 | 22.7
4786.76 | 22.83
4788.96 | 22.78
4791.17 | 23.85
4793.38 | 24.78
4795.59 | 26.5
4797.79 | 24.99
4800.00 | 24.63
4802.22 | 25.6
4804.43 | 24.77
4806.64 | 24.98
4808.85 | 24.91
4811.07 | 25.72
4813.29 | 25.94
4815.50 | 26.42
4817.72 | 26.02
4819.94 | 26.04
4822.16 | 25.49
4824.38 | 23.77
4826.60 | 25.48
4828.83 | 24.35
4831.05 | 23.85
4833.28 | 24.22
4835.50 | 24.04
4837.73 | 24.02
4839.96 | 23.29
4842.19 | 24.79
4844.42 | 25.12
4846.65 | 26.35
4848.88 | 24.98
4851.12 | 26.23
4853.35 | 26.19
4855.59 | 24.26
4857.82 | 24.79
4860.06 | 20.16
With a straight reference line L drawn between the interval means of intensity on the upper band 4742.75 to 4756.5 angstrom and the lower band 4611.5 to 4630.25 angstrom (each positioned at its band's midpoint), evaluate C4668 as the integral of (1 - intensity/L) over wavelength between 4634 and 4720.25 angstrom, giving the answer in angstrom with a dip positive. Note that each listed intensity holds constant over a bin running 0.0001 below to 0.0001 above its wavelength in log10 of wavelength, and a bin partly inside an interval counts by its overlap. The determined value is 1.9 angstrom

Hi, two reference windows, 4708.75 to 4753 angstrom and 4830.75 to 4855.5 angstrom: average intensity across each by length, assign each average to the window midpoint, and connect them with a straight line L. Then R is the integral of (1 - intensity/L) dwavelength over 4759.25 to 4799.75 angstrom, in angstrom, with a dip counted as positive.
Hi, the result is 2.0 angstrom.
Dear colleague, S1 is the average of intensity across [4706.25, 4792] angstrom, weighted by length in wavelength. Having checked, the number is 24.1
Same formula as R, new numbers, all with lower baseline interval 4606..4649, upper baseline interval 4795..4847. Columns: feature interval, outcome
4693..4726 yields 0.67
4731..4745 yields 0.20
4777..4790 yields 1.31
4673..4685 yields -0.09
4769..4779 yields 0.48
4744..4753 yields -0.17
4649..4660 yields 0.02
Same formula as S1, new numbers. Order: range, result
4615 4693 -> 24.8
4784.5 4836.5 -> 24.8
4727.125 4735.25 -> 24.3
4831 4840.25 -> 23.9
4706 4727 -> 24.8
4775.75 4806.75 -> 23.9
